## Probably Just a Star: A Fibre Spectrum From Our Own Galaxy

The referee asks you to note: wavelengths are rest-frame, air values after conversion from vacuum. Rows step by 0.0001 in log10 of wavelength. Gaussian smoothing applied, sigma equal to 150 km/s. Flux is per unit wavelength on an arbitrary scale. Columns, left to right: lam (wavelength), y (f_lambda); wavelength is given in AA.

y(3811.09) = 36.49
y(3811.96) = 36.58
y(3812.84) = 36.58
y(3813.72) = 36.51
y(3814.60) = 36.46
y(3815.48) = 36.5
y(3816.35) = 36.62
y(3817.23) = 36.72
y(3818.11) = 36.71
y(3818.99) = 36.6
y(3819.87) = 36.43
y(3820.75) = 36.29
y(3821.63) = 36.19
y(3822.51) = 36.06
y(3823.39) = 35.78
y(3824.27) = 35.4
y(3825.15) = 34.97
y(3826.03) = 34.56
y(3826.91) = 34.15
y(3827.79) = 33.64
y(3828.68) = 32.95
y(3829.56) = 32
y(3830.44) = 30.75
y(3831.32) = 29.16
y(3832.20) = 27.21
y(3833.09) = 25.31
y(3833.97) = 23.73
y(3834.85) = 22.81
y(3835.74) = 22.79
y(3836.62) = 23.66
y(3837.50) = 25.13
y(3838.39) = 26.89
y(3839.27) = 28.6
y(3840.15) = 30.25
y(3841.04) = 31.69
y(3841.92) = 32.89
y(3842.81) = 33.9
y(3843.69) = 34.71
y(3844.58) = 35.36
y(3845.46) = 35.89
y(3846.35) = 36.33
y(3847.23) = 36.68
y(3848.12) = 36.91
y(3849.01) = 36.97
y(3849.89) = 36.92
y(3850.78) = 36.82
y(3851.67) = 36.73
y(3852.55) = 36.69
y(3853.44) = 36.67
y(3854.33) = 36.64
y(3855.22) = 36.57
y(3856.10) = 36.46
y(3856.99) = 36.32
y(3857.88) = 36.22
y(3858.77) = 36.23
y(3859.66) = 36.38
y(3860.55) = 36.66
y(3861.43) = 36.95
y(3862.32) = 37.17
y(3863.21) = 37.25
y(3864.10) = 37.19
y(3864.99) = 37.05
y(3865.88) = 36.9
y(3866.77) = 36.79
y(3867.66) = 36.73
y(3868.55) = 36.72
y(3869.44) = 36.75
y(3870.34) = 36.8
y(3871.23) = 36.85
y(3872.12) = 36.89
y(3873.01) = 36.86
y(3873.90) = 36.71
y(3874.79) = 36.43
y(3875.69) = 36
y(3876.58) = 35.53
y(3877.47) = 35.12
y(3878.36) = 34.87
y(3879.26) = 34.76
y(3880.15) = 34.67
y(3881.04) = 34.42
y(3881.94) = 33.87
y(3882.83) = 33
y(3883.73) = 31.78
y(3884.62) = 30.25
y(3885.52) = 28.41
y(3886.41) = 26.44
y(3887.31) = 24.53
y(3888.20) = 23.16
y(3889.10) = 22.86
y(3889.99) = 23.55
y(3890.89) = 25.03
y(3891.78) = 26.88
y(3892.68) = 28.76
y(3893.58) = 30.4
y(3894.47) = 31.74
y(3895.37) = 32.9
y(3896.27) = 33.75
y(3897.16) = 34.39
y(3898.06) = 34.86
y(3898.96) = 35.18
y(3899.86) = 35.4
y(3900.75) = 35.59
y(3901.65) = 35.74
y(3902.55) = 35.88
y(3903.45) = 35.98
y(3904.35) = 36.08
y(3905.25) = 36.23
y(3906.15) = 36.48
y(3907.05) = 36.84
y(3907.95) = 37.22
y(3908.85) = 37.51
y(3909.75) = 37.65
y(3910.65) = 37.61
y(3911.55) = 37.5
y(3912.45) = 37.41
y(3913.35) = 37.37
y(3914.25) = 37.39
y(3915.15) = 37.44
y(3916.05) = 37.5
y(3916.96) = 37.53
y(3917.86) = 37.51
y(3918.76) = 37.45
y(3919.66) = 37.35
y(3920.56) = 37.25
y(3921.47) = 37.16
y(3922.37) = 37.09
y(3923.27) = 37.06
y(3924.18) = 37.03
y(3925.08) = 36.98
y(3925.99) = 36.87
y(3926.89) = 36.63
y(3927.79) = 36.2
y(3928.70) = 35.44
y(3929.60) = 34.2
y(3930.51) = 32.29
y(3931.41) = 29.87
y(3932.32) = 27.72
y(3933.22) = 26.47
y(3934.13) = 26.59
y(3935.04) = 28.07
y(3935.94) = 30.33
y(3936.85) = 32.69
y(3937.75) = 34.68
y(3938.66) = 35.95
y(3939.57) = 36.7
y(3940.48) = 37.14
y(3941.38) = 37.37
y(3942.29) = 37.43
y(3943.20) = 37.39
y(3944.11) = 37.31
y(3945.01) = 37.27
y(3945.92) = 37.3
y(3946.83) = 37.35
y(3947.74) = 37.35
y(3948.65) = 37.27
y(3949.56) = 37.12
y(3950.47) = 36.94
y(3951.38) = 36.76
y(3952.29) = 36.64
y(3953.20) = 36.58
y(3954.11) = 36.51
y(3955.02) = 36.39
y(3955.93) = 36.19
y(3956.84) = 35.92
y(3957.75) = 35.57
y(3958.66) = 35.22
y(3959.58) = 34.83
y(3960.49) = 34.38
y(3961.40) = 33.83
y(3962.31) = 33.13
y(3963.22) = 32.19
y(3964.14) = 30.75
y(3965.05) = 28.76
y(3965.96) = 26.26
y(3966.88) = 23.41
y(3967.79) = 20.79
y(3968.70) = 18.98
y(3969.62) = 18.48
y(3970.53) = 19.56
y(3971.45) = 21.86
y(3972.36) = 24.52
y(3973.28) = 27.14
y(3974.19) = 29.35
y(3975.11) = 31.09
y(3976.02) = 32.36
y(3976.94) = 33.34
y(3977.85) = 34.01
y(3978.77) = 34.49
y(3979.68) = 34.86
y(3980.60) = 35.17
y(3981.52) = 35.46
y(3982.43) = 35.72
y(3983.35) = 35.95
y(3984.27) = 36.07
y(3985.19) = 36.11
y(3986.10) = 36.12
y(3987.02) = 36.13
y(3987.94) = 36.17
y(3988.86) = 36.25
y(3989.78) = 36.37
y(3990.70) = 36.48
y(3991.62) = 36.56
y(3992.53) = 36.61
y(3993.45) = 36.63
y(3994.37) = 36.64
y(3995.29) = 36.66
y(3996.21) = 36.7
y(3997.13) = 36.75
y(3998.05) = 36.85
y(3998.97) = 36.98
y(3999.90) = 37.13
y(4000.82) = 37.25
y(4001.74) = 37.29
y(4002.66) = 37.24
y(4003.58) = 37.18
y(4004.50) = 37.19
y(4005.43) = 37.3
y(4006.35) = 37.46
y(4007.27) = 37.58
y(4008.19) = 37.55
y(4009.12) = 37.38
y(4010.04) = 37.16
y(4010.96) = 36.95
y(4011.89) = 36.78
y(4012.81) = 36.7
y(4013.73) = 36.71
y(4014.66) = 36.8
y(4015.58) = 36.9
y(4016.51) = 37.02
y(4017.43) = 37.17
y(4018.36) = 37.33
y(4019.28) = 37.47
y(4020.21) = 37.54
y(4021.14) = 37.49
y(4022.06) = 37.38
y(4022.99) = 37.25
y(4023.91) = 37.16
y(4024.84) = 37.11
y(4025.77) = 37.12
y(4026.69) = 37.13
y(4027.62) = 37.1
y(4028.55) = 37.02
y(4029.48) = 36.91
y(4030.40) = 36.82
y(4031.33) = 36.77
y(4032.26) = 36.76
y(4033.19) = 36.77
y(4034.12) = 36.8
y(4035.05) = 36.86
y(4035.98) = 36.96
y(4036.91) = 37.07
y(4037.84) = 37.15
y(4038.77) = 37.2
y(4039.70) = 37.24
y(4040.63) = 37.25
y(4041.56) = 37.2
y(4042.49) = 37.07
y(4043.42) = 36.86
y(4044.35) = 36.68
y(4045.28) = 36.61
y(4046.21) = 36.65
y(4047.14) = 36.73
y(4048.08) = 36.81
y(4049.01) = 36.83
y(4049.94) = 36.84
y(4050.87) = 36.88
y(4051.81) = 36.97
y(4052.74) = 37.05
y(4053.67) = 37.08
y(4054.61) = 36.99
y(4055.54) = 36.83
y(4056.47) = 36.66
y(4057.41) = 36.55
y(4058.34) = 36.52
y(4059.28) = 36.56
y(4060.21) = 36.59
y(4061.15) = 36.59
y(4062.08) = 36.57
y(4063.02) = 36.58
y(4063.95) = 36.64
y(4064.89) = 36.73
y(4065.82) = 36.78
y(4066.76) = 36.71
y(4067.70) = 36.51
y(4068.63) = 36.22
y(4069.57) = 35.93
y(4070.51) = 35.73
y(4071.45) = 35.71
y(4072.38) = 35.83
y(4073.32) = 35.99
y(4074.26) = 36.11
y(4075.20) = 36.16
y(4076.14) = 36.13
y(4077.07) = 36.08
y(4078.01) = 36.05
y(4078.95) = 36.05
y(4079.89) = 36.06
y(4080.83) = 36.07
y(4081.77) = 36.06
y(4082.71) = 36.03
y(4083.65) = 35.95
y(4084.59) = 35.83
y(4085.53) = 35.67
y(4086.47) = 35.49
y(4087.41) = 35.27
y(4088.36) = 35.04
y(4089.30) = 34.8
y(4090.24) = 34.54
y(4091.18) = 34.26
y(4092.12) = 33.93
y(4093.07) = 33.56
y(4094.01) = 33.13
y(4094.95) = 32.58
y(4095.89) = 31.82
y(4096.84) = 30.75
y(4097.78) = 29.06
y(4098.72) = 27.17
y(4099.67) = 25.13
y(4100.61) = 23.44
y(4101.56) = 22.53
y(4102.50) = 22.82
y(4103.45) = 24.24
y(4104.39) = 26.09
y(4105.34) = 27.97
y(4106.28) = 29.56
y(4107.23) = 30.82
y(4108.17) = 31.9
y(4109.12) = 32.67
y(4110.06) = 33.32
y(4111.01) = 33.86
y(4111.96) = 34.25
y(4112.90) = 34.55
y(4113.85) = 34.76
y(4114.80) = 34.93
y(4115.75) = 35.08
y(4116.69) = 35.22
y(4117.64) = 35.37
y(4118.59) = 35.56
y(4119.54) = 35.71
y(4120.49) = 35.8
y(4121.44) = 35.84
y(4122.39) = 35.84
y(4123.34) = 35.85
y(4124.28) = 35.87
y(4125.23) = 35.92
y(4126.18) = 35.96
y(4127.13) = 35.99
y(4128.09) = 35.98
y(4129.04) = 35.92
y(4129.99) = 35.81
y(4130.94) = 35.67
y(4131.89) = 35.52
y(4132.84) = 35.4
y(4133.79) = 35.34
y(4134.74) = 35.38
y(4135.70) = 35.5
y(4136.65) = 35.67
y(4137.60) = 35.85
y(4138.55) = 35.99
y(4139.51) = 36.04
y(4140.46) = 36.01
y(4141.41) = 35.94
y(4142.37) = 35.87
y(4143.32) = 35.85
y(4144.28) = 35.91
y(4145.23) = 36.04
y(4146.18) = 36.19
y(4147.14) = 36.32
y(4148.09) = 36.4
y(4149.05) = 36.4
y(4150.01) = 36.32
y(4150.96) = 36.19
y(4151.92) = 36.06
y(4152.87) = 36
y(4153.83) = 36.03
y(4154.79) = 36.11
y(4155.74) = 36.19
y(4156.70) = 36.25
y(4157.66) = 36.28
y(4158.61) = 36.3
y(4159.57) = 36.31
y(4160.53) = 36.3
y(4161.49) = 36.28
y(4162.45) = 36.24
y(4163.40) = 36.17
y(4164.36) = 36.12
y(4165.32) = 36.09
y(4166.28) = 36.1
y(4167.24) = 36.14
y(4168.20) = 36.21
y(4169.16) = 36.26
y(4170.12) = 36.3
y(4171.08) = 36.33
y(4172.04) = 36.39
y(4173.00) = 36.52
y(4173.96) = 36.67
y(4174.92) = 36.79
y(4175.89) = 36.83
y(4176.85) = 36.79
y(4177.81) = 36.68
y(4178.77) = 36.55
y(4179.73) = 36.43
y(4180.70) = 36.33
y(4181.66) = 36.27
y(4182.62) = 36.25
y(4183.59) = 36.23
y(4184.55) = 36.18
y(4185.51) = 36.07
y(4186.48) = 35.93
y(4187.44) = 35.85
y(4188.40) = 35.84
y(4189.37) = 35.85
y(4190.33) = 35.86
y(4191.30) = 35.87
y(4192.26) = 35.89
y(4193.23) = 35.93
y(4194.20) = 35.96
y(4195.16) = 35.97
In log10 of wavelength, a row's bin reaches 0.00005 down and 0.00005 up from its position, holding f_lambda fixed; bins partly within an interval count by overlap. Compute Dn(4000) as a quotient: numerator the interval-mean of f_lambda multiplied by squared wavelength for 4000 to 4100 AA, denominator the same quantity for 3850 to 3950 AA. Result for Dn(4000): 1.1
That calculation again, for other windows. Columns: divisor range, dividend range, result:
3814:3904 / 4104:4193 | 1.23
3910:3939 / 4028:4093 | 1.11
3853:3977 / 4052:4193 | 1.15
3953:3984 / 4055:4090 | 1.23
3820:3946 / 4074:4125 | 1.08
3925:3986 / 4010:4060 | 1.17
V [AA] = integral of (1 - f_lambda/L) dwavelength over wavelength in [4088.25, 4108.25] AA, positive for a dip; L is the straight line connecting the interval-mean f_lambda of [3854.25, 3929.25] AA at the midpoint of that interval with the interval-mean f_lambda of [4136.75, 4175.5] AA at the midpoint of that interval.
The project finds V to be 3.5 AA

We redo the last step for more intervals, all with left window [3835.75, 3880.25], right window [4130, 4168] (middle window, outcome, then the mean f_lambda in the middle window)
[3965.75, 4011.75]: 2.5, 33.6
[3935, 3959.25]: -0.5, 36.1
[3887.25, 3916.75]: 1.3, 33.7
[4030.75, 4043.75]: -0.5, 37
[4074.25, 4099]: 1.0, 34.5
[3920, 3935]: 0.6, 33.9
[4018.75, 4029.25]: -0.5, 37.2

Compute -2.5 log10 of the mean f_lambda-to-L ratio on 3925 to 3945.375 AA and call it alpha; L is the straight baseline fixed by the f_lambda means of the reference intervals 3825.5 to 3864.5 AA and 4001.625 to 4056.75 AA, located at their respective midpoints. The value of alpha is 0.04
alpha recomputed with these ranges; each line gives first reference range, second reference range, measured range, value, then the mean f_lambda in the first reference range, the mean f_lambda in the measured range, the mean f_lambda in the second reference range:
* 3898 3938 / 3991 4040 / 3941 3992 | 0.09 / 35.3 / 33.2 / 37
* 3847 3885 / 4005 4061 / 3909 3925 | -0.03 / 36.1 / 37.4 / 37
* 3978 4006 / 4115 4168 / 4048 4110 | 0.06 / 36.4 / 34.1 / 35.9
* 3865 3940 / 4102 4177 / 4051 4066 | -0.06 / 34.2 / 36.7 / 35.1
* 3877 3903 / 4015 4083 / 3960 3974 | 0.27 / 31.3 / 26.4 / 36.7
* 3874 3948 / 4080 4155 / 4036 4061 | -0.09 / 34.2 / 36.9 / 34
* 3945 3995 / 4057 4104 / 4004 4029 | -0.11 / 33.1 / 37.2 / 34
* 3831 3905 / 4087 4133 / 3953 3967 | -0.01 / 33.2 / 33.3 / 32.8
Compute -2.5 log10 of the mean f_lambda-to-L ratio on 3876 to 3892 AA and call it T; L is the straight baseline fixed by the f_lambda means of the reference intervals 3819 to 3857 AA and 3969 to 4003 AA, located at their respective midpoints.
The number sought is 0.11 mag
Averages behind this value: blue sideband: 32.9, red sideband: 33.8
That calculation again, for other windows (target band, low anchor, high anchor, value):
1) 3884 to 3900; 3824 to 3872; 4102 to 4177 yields 0.16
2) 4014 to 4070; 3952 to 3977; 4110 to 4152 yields -0.13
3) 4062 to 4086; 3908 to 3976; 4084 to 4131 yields -0.10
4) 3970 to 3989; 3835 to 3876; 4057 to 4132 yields 0.07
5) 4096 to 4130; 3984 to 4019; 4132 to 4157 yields 0.13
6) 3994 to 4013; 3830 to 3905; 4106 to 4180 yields -0.08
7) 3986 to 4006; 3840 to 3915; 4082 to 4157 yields -0.07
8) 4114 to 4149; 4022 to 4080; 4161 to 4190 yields 0.02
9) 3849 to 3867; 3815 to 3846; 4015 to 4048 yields -0.12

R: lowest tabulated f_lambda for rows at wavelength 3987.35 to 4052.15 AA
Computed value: 36.17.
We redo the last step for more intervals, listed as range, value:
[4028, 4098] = 29.06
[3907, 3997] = 18.48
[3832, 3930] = 22.79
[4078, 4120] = 22.53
